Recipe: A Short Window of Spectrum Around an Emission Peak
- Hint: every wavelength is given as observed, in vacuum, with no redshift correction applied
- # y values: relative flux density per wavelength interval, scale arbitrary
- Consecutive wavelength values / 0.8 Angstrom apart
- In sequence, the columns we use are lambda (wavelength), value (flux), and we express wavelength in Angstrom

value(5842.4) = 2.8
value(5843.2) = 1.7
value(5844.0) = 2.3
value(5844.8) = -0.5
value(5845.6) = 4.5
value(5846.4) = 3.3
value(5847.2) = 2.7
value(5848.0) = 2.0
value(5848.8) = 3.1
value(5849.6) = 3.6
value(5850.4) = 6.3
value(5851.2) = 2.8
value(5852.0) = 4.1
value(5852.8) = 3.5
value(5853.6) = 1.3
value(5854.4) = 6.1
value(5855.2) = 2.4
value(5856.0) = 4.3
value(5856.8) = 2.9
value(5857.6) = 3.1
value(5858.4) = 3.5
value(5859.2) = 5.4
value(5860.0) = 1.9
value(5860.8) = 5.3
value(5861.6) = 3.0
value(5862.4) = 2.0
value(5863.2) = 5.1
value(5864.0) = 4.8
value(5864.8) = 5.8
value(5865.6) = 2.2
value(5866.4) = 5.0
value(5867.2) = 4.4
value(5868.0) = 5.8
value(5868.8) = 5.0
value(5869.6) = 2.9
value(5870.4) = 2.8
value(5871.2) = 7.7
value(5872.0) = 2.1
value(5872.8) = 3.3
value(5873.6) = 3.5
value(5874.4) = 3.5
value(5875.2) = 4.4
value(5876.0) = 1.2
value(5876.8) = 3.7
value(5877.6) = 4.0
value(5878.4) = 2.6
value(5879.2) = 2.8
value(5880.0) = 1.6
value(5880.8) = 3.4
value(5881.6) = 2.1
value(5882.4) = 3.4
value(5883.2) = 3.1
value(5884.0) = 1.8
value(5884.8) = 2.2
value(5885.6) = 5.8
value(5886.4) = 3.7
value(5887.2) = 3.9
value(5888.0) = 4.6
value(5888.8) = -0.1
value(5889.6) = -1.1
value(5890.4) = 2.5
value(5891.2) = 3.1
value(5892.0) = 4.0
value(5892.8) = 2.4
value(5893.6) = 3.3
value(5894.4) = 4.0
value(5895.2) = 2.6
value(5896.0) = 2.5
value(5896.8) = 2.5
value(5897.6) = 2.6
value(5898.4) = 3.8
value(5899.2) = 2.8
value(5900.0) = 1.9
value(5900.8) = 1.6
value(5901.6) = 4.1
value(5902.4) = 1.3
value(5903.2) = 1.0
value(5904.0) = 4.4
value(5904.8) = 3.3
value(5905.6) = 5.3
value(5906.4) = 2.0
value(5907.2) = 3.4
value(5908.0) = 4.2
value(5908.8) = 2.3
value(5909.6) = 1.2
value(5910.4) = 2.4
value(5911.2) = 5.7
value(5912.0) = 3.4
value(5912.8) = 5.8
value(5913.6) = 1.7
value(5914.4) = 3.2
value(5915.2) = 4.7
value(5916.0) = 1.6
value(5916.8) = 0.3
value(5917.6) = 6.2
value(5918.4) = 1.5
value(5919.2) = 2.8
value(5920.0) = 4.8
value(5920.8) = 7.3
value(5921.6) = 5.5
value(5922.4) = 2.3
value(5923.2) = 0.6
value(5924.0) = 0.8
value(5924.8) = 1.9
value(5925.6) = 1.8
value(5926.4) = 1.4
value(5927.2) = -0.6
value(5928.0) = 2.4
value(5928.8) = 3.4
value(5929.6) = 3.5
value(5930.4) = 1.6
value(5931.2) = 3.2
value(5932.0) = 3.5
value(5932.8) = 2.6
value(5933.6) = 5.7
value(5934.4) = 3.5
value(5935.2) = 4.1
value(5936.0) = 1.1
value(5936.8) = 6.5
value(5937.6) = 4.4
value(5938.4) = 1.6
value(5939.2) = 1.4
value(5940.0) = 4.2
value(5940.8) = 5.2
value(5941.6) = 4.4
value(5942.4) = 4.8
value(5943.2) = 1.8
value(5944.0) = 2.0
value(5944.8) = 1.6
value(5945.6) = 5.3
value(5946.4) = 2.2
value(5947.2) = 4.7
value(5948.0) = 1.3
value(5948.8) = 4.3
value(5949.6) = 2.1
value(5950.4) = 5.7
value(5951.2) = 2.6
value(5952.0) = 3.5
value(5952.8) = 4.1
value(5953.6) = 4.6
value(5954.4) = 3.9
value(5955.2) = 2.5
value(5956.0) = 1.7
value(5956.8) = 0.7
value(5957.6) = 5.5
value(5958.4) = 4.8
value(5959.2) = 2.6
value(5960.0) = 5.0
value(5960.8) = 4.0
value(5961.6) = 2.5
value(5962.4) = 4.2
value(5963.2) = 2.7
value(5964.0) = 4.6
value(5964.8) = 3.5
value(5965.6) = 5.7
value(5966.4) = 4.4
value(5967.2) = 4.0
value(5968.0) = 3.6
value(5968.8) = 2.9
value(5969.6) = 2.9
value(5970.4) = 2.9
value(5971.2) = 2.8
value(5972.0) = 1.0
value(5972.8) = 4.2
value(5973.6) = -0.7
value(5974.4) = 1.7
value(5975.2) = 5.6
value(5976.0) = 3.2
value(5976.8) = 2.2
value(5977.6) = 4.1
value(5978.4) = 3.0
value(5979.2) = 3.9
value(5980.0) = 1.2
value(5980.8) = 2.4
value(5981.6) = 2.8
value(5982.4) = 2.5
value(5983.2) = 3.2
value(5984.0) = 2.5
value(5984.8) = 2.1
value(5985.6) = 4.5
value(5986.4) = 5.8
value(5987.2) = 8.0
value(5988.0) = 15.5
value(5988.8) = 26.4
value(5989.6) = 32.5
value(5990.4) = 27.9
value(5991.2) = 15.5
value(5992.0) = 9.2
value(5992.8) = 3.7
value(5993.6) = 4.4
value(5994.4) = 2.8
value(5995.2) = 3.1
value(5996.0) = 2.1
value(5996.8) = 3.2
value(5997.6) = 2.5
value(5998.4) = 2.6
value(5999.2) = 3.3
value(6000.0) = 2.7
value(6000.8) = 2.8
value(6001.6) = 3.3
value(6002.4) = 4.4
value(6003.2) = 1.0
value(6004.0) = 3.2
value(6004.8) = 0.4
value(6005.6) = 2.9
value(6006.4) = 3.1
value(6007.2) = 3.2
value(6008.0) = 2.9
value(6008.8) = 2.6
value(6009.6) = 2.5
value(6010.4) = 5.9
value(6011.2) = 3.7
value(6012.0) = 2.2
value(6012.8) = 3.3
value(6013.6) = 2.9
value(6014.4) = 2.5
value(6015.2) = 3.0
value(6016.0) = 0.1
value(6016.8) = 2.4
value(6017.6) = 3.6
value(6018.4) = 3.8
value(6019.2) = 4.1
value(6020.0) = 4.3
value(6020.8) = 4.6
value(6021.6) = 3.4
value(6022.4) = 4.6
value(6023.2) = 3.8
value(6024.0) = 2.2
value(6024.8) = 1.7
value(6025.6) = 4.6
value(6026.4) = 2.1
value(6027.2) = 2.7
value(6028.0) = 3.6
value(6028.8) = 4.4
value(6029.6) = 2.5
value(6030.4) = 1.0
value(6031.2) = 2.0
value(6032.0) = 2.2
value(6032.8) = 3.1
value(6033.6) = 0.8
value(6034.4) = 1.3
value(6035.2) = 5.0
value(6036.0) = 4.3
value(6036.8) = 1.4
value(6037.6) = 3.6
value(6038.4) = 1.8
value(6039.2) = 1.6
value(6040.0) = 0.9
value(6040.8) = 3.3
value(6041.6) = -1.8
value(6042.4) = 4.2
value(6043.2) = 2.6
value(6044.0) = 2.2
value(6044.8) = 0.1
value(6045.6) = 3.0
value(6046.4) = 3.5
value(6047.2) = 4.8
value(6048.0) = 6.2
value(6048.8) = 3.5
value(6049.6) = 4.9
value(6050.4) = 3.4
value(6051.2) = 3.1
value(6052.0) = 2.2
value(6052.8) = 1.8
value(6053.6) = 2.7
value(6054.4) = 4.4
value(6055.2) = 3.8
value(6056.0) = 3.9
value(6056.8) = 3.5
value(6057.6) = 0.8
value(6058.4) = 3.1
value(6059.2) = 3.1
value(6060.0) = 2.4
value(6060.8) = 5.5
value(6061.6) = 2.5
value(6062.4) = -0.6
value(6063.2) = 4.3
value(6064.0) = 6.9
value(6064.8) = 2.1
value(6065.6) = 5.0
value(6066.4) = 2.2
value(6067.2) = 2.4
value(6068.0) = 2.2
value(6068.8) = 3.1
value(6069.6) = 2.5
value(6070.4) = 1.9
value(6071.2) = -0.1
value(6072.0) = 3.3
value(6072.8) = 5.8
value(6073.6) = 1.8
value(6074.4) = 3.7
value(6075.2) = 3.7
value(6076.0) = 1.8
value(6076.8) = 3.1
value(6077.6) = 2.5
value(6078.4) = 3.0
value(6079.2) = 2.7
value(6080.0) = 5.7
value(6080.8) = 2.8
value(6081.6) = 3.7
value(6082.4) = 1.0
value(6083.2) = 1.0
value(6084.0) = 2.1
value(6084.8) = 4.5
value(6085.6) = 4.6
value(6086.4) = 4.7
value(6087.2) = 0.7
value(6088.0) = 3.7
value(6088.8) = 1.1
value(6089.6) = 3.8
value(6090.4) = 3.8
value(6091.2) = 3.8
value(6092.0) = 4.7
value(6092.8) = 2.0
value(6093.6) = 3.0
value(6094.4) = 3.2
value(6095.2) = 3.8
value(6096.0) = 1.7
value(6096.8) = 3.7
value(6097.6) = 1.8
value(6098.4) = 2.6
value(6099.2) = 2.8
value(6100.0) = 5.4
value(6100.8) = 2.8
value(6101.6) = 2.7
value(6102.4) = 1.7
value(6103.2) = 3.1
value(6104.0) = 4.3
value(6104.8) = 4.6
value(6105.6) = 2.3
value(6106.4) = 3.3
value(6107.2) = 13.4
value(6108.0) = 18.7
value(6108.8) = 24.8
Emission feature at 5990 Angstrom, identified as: H-beta 4861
